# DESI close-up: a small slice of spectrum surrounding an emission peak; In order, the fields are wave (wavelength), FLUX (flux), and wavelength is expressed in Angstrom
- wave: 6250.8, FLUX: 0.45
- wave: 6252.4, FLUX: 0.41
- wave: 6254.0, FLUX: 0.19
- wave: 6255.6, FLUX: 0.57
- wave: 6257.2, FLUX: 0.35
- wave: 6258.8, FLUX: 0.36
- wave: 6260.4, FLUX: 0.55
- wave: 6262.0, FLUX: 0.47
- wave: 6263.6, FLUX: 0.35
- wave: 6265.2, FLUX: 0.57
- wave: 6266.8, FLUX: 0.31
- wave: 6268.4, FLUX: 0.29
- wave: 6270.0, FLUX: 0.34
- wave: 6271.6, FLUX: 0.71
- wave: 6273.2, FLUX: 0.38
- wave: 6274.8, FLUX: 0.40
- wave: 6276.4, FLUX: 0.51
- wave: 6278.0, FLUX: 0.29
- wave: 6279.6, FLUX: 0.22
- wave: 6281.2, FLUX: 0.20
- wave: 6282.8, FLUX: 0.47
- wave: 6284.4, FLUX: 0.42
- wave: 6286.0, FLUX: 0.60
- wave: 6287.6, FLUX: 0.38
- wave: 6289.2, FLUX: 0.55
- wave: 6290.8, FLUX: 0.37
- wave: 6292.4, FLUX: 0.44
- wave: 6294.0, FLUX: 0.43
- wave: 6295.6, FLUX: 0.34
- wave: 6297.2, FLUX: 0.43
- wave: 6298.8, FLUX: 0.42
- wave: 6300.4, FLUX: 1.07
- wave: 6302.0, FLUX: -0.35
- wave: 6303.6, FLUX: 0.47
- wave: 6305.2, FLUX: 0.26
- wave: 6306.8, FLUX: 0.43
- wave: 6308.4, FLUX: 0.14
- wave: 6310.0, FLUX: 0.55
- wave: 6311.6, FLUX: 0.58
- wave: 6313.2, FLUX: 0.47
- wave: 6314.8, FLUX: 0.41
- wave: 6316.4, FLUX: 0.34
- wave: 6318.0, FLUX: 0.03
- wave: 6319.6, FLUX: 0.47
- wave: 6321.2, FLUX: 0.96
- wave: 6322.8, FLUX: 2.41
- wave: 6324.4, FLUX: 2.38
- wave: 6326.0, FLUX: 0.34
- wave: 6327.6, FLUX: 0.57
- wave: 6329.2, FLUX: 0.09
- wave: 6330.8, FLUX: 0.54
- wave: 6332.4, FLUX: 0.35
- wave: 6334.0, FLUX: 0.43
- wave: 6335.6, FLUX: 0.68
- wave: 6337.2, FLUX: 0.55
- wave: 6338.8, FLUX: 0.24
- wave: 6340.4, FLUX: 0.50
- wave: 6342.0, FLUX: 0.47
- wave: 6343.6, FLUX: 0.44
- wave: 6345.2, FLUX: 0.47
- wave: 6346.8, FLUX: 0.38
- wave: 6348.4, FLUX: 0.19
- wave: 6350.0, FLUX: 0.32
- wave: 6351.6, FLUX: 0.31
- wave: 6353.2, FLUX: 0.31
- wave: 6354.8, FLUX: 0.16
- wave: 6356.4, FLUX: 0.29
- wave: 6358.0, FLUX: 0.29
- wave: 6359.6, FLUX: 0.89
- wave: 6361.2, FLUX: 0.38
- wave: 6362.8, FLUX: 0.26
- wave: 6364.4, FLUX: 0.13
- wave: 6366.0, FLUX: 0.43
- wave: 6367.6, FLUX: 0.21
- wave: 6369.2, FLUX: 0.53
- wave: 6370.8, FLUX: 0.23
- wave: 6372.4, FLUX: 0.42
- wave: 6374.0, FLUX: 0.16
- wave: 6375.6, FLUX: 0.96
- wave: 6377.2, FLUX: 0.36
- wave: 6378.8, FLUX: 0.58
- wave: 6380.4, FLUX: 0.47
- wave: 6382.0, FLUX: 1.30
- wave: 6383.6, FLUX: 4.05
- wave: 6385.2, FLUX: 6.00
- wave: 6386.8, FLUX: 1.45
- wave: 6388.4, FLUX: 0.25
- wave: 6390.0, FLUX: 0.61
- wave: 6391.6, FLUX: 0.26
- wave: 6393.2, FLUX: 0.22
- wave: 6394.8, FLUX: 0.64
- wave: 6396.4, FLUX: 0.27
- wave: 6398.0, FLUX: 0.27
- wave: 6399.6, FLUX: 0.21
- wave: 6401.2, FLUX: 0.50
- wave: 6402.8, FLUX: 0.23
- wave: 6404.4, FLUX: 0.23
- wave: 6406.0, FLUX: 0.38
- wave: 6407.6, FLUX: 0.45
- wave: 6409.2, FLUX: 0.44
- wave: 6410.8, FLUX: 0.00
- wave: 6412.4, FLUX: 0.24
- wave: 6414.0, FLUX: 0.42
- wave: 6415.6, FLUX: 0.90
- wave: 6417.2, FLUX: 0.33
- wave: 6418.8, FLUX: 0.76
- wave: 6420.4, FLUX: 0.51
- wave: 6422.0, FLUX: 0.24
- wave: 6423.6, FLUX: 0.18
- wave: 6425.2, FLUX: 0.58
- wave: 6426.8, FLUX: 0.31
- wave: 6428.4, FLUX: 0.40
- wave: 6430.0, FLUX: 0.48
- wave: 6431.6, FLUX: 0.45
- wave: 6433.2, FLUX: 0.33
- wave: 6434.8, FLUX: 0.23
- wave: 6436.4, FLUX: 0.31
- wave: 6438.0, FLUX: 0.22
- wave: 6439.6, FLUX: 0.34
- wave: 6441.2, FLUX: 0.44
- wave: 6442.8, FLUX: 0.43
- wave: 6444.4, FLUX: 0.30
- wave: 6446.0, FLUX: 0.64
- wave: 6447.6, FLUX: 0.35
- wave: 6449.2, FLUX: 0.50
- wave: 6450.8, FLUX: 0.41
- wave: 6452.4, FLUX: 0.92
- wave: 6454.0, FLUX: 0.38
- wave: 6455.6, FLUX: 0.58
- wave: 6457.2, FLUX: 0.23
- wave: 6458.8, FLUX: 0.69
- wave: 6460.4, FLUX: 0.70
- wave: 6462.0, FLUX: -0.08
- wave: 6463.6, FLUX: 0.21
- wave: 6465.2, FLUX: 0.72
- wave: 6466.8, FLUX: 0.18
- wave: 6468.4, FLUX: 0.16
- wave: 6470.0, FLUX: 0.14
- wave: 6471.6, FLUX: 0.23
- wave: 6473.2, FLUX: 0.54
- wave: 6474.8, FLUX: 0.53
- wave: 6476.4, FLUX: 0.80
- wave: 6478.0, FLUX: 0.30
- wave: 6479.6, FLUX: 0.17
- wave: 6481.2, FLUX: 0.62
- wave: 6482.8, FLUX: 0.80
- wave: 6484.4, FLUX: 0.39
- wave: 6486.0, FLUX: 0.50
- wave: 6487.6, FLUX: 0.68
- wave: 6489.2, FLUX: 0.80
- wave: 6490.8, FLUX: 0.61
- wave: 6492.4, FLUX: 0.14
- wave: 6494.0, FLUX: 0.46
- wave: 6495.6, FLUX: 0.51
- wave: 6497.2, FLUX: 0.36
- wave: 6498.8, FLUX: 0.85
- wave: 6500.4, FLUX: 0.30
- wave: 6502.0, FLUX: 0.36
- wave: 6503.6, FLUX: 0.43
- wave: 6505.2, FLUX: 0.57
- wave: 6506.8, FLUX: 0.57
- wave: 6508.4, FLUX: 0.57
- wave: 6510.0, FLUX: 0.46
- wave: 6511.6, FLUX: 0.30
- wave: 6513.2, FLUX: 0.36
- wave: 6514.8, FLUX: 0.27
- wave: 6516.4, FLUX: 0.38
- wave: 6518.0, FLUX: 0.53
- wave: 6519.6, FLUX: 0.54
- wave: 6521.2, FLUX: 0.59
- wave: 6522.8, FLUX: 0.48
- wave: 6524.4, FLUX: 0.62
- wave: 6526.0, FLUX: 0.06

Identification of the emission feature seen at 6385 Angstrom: [O III]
